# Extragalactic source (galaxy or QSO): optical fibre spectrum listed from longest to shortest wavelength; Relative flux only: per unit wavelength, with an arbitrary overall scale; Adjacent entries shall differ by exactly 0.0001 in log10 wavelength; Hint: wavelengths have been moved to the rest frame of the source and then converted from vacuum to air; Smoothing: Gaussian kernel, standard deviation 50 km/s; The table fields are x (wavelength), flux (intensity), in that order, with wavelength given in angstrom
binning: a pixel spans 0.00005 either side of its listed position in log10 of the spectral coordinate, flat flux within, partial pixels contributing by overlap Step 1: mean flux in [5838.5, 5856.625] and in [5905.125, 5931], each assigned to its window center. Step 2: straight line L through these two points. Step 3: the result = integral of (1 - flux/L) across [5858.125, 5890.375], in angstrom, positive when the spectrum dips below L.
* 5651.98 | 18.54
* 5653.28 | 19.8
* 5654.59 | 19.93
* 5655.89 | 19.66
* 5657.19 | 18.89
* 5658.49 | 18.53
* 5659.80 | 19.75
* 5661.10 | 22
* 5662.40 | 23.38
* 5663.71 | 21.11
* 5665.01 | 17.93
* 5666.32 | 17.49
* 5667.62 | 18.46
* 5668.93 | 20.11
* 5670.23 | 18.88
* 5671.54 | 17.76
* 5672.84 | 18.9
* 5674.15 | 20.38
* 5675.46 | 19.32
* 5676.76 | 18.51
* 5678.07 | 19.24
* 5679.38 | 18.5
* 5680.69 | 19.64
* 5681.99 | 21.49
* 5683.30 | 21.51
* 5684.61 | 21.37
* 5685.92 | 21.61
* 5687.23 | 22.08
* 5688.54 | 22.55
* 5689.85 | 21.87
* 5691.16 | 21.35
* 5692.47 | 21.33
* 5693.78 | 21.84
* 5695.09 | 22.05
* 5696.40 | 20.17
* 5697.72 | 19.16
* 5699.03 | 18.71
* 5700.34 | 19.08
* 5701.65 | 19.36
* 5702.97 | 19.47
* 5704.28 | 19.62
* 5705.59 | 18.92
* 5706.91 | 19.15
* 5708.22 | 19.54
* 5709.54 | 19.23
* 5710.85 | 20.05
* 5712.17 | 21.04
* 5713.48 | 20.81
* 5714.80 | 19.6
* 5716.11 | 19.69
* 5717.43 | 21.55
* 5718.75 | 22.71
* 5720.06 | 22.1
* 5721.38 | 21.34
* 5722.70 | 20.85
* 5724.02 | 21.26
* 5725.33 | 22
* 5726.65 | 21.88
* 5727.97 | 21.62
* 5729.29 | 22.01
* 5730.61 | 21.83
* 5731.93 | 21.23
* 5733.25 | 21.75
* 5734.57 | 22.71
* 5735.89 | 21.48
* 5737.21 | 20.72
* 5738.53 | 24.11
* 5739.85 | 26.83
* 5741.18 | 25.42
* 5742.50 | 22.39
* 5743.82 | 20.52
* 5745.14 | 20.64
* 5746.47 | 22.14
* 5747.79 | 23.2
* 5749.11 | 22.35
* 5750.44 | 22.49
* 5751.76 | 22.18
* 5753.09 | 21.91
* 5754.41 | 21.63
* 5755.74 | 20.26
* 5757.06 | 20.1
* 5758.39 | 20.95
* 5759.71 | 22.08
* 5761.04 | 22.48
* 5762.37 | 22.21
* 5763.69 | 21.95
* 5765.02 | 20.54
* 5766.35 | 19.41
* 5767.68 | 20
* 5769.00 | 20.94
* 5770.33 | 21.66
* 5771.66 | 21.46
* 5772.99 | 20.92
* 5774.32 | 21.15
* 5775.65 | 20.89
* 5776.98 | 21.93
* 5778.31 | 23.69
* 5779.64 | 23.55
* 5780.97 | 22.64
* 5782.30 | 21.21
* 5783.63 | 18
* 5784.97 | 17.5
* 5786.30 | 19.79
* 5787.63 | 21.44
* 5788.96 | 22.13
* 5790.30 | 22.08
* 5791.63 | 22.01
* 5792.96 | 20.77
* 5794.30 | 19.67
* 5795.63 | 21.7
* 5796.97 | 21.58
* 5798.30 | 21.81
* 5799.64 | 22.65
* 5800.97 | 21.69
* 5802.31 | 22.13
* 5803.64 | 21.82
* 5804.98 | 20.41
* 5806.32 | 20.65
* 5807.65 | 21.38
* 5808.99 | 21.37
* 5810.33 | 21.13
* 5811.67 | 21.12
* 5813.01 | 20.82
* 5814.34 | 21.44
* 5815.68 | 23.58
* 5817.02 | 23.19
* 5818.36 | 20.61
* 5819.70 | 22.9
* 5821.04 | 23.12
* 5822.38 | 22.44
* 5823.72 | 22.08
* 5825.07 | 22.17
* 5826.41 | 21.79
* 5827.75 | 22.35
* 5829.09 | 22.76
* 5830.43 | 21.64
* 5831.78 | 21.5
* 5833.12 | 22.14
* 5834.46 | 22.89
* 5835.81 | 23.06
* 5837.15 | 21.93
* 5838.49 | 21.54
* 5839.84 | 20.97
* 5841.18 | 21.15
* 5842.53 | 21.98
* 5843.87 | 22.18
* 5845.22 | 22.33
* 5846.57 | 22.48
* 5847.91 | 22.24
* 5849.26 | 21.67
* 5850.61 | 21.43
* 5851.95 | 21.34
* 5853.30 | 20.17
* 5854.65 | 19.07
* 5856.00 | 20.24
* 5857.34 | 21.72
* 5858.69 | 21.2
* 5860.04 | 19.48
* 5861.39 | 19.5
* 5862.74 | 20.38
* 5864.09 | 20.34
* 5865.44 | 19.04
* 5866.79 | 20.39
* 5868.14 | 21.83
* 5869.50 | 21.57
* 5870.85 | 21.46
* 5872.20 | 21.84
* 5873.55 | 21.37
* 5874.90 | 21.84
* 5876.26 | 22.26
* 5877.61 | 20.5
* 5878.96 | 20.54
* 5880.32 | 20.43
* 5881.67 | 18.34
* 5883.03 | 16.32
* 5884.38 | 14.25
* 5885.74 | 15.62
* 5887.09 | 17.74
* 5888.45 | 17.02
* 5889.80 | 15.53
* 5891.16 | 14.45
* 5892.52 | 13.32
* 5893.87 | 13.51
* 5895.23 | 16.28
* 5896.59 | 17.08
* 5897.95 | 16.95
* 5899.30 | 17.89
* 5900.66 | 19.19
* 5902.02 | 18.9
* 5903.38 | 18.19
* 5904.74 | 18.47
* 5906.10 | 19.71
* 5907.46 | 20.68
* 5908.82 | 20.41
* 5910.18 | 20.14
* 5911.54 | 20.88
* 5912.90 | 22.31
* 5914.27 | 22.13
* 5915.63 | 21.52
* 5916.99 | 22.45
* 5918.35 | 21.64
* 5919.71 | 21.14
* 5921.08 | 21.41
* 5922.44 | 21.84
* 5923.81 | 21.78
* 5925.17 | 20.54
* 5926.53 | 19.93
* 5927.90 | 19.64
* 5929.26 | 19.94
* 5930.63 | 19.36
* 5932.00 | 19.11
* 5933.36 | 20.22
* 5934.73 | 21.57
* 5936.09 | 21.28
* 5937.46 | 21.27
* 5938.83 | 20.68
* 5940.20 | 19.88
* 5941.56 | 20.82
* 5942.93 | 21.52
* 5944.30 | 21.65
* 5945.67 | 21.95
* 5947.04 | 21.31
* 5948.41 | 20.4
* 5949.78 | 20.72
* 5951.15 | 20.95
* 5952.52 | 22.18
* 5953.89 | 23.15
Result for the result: 2.5 angstrom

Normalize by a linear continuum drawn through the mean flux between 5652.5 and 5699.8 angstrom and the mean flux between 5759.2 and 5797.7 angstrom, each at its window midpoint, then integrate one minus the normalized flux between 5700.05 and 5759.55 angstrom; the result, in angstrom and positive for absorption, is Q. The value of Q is -1.8 angstrom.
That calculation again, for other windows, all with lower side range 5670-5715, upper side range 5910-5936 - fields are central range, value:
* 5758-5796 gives -1.4 angstrom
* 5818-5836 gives -1.4 angstrom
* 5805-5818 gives -0.6 angstrom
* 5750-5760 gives -0.5 angstrom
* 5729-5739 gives -0.8 angstrom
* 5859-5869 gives 0.3 angstrom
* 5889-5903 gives 3.0 angstrom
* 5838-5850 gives -0.7 angstrom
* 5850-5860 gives 0.0 angstrom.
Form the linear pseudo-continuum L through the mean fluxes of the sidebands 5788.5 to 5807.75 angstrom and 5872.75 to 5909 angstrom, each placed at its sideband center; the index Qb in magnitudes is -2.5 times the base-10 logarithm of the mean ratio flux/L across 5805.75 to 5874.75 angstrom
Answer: -0.08 mag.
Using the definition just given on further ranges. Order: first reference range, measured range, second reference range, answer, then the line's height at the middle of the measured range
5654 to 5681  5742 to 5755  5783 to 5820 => -0.07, 20.5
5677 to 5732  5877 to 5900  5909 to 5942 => 0.23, 20.9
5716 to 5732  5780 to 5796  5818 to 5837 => 0.06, 22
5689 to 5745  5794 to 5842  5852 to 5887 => -0.08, 20.4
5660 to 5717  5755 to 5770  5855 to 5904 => -0.08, 19.6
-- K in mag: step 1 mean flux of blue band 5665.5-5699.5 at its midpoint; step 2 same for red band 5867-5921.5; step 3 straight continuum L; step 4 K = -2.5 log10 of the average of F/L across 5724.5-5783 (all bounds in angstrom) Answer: -0.107 mag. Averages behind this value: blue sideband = 20.2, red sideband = 19.2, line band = 21.9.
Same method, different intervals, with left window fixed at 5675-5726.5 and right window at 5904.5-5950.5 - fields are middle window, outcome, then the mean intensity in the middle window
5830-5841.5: -0.060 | 21.9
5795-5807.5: -0.048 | 21.6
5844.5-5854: -0.047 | 21.6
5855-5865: 0.022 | 20.3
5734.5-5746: -0.108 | 22.7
